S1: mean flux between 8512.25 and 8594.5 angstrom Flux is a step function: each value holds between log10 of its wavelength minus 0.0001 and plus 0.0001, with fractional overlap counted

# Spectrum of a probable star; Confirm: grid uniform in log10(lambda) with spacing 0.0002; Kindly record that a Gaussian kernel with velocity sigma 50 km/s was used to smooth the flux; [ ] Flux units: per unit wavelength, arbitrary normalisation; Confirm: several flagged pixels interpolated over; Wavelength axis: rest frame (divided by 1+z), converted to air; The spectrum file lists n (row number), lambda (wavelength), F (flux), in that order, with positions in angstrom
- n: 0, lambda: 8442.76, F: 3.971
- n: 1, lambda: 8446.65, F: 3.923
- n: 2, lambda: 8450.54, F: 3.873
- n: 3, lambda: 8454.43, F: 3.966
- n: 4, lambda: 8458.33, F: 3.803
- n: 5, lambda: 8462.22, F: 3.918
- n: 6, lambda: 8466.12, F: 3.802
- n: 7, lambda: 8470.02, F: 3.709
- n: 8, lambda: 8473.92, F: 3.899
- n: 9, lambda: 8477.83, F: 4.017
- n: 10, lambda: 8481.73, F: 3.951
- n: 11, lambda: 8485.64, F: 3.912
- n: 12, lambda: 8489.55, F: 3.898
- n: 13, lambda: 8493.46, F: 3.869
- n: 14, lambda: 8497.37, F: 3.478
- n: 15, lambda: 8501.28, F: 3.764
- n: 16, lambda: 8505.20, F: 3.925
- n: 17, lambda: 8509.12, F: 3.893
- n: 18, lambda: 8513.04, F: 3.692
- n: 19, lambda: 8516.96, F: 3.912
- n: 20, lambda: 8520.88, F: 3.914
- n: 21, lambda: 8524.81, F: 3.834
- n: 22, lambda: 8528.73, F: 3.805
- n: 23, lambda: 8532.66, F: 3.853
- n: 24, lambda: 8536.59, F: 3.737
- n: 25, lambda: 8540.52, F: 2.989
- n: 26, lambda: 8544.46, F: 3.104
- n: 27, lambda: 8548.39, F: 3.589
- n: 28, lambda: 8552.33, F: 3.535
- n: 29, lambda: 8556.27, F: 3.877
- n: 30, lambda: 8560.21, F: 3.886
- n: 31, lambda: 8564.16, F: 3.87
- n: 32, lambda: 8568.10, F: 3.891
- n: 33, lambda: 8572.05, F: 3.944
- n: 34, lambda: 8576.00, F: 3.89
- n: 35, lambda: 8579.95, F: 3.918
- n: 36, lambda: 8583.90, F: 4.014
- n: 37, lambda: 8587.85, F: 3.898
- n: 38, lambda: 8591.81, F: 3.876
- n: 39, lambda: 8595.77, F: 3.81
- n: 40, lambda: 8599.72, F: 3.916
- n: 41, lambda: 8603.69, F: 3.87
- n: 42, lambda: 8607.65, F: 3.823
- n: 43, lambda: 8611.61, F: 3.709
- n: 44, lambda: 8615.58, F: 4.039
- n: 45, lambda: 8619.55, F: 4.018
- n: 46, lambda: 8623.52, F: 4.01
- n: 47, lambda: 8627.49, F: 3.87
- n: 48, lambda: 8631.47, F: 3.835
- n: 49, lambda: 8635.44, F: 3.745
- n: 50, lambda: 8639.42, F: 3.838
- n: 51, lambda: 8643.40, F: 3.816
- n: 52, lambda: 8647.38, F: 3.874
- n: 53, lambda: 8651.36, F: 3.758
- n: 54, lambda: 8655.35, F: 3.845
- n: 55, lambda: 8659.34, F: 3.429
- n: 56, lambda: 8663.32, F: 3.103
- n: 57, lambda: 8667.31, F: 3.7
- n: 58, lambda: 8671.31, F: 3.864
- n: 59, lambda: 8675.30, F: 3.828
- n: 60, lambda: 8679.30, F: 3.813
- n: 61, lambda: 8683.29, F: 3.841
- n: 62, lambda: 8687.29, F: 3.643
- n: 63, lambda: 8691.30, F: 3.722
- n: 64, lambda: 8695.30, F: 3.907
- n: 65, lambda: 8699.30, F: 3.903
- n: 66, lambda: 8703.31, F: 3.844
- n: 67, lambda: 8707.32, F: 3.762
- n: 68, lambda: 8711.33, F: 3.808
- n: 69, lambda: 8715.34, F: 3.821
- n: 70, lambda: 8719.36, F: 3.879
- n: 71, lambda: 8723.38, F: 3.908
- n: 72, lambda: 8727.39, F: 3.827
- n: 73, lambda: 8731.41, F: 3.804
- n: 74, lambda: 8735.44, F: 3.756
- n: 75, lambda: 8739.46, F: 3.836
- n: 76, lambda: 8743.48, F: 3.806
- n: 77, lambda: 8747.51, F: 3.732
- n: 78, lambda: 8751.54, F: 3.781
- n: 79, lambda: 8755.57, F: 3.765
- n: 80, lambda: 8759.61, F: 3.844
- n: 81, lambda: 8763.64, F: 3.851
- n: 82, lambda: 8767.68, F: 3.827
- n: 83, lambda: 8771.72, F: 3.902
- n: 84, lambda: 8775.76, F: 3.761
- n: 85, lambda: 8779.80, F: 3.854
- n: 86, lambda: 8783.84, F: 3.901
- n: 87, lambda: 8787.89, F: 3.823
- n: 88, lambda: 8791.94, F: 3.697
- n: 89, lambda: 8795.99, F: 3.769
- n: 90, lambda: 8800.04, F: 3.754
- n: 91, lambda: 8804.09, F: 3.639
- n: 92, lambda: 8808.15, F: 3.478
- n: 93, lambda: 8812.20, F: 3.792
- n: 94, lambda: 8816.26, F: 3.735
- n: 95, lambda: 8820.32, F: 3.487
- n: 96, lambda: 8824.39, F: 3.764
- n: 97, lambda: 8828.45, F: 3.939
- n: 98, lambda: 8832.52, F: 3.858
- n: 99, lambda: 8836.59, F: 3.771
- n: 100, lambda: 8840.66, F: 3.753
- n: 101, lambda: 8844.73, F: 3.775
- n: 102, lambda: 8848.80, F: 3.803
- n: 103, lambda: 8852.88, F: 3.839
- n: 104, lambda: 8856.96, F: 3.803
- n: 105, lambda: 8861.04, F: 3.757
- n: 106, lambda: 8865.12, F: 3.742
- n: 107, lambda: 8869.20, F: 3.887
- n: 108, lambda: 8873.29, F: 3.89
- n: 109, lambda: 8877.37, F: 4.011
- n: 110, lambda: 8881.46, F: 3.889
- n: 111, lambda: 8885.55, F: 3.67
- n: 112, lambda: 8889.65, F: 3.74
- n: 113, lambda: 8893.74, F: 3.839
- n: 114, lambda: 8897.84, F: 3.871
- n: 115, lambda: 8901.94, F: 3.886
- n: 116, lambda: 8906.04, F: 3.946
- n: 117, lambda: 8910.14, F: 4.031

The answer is 3.76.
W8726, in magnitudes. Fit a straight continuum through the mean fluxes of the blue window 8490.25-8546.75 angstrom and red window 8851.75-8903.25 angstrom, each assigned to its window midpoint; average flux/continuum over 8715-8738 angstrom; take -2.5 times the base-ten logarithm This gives -0.02 mag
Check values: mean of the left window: 3.7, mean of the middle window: 3.83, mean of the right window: 3.83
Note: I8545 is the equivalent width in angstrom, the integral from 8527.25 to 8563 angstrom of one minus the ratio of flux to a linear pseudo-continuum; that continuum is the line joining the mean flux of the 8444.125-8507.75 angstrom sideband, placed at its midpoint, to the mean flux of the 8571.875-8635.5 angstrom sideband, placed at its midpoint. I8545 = 2.6 angstrom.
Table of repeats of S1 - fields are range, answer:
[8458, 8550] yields 3.76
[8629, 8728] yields 3.77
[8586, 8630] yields 3.89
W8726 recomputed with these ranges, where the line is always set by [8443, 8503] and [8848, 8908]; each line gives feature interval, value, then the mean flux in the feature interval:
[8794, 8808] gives 0.04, 3.69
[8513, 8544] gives 0.05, 3.69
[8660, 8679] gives 0.06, 3.63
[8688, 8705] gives 0.01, 3.83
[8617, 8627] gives -0.04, 3.99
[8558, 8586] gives -0.02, 3.92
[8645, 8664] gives 0.06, 3.64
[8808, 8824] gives 0.05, 3.65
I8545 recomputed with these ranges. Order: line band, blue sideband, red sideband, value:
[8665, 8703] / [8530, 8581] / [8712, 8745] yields 0.0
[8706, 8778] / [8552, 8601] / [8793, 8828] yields -1.3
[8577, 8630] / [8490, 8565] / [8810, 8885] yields -2.4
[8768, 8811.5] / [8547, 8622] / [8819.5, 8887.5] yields 0.7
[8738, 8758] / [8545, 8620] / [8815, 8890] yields 0.2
